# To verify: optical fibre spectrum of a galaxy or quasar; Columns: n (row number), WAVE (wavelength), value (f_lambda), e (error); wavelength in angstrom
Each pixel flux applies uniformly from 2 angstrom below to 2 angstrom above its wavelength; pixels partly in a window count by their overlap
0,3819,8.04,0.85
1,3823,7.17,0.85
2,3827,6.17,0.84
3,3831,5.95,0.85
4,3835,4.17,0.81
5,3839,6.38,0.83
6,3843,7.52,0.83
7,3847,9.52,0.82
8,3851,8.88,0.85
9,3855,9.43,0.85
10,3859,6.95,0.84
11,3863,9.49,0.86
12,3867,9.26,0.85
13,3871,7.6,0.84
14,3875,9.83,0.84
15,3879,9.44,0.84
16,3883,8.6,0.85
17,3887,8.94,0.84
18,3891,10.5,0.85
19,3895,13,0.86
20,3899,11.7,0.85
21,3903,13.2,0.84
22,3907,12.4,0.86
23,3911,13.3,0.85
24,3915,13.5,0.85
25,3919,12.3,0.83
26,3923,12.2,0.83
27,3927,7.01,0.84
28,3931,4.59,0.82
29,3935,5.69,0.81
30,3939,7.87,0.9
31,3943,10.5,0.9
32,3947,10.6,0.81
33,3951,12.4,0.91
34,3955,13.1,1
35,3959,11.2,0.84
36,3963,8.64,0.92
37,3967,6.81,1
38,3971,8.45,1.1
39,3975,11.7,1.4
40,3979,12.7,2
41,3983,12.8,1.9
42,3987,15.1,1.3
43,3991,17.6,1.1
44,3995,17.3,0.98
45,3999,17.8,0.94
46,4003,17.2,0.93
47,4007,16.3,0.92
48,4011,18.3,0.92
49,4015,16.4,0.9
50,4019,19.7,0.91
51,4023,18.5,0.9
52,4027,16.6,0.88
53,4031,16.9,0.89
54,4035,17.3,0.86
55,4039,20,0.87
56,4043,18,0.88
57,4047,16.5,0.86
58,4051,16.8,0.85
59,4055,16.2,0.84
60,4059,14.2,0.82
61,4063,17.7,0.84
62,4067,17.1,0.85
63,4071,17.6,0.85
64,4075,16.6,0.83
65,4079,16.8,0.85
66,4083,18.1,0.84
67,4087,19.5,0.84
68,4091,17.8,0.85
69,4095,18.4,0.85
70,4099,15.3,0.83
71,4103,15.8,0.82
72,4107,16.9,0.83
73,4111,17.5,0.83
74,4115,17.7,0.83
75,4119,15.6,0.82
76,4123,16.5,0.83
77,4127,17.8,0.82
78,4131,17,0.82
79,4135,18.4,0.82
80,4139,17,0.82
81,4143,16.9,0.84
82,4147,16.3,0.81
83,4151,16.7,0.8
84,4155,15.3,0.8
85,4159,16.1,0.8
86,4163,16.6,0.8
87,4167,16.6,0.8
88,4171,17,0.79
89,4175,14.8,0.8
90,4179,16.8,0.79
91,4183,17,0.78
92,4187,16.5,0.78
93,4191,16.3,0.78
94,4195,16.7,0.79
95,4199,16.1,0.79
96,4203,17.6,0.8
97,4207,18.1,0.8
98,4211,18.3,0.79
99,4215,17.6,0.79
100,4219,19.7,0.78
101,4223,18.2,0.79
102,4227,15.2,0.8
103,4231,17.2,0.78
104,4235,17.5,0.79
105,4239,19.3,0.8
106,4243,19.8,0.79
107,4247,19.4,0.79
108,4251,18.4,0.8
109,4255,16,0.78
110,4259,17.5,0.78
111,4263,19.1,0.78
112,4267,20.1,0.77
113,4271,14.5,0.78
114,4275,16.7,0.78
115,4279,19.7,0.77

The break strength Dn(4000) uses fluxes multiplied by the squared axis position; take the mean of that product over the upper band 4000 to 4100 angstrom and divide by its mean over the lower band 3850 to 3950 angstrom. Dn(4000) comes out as 1.9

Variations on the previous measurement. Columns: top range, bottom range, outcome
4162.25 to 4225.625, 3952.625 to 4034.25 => 1.28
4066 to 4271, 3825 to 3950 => 2.14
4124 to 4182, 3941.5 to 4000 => 1.47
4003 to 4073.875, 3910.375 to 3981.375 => 1.79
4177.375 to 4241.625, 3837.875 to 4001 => 1.88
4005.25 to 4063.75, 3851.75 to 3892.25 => 2.09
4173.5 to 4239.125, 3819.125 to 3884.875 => 2.59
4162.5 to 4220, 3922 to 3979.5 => 2.03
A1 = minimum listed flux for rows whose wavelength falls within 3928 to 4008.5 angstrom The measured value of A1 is 4.59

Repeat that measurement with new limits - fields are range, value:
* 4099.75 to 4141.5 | 15.6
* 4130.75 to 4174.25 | 15.3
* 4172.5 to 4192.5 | 14.8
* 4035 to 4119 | 14.2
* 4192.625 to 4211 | 16.1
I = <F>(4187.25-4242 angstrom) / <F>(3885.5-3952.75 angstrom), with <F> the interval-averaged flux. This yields 1.66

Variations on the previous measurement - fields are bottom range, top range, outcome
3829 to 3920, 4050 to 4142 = 1.77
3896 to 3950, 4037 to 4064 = 1.63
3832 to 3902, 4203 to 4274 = 2.02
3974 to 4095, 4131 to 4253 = 1.02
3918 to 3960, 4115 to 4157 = 1.74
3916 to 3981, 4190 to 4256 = 1.82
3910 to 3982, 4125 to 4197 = 1.64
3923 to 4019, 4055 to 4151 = 1.38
